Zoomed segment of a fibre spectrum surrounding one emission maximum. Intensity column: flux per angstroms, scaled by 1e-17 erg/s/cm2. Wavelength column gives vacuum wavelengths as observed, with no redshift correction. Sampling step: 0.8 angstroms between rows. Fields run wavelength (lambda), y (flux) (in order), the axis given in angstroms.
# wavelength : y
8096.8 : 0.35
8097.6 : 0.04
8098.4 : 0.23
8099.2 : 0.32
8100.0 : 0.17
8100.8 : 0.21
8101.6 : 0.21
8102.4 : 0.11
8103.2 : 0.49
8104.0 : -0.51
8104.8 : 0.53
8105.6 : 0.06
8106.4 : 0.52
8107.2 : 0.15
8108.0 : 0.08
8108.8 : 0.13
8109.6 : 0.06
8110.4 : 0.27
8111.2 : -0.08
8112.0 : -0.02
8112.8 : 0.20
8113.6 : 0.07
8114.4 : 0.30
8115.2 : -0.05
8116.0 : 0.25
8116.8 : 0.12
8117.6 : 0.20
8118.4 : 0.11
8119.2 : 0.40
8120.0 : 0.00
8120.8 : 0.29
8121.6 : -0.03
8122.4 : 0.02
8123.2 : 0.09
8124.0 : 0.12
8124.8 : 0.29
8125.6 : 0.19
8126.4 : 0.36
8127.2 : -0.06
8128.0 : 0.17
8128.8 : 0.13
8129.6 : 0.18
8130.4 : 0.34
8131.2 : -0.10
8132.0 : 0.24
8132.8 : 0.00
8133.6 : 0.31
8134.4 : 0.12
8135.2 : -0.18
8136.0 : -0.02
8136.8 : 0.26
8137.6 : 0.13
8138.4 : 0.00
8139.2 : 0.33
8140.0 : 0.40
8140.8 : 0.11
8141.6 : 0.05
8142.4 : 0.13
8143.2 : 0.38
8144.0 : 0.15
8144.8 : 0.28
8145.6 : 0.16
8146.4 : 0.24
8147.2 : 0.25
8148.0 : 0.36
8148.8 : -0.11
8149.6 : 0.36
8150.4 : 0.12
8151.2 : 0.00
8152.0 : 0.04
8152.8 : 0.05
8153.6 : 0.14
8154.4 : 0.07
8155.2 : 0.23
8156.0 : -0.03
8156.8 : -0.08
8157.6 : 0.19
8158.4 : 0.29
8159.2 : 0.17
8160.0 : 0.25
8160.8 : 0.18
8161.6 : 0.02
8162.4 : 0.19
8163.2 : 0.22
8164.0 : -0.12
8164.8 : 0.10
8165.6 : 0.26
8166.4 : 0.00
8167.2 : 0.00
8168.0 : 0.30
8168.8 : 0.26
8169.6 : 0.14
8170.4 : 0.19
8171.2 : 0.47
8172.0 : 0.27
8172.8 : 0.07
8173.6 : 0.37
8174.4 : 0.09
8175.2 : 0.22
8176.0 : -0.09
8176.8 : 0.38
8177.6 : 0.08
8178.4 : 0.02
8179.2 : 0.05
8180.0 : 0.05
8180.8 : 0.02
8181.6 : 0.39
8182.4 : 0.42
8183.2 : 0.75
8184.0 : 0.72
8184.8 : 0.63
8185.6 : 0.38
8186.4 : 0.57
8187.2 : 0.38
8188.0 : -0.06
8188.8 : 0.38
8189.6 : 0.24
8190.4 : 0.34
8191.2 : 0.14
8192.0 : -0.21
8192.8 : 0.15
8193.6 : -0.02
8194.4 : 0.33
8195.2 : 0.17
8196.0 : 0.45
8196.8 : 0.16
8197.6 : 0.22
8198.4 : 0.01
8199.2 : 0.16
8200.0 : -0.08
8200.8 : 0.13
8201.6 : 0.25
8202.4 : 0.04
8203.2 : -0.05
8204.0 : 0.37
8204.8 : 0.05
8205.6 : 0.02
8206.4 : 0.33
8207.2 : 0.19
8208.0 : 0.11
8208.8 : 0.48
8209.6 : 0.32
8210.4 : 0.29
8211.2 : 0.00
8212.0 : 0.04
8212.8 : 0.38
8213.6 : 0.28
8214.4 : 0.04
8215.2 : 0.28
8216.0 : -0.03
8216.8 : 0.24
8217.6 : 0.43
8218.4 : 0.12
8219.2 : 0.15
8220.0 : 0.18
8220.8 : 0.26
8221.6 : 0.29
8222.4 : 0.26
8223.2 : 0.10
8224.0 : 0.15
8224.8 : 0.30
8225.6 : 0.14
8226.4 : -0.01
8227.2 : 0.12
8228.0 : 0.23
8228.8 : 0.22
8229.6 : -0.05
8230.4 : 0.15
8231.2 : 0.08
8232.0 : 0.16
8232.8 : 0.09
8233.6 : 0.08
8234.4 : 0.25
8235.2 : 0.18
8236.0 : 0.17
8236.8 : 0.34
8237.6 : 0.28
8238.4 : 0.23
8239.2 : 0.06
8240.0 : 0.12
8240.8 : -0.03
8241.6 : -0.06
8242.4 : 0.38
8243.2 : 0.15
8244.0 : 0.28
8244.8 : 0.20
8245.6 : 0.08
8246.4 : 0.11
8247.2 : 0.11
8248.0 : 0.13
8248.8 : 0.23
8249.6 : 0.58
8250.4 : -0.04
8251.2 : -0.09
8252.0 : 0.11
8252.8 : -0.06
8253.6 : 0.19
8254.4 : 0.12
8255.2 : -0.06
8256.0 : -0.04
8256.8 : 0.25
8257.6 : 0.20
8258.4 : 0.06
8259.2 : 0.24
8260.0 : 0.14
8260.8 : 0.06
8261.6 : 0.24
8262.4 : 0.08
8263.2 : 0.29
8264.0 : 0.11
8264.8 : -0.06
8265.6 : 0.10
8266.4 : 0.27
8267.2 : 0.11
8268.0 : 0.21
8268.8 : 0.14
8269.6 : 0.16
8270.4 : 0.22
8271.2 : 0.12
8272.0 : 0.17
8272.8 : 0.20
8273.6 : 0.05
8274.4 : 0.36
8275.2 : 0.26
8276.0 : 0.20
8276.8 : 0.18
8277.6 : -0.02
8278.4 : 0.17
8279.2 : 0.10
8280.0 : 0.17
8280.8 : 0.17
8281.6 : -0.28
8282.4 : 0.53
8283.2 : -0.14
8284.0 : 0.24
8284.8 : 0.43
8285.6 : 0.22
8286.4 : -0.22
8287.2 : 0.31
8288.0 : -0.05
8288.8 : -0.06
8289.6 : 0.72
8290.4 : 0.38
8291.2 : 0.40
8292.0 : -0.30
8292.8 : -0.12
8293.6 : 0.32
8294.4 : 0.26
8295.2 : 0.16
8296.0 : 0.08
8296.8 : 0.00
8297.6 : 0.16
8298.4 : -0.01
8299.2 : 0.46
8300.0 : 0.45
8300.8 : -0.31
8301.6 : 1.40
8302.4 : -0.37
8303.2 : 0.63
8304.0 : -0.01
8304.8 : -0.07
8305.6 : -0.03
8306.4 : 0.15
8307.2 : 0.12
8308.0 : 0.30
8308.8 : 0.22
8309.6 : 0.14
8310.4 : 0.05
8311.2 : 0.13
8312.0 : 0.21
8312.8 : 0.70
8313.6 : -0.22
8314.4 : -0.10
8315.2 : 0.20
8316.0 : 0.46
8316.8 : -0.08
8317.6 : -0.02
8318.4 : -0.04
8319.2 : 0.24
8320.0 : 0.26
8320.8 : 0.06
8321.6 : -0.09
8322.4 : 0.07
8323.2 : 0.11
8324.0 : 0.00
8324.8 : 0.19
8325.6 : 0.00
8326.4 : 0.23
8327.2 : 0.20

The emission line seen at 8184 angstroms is H-gamma 4340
